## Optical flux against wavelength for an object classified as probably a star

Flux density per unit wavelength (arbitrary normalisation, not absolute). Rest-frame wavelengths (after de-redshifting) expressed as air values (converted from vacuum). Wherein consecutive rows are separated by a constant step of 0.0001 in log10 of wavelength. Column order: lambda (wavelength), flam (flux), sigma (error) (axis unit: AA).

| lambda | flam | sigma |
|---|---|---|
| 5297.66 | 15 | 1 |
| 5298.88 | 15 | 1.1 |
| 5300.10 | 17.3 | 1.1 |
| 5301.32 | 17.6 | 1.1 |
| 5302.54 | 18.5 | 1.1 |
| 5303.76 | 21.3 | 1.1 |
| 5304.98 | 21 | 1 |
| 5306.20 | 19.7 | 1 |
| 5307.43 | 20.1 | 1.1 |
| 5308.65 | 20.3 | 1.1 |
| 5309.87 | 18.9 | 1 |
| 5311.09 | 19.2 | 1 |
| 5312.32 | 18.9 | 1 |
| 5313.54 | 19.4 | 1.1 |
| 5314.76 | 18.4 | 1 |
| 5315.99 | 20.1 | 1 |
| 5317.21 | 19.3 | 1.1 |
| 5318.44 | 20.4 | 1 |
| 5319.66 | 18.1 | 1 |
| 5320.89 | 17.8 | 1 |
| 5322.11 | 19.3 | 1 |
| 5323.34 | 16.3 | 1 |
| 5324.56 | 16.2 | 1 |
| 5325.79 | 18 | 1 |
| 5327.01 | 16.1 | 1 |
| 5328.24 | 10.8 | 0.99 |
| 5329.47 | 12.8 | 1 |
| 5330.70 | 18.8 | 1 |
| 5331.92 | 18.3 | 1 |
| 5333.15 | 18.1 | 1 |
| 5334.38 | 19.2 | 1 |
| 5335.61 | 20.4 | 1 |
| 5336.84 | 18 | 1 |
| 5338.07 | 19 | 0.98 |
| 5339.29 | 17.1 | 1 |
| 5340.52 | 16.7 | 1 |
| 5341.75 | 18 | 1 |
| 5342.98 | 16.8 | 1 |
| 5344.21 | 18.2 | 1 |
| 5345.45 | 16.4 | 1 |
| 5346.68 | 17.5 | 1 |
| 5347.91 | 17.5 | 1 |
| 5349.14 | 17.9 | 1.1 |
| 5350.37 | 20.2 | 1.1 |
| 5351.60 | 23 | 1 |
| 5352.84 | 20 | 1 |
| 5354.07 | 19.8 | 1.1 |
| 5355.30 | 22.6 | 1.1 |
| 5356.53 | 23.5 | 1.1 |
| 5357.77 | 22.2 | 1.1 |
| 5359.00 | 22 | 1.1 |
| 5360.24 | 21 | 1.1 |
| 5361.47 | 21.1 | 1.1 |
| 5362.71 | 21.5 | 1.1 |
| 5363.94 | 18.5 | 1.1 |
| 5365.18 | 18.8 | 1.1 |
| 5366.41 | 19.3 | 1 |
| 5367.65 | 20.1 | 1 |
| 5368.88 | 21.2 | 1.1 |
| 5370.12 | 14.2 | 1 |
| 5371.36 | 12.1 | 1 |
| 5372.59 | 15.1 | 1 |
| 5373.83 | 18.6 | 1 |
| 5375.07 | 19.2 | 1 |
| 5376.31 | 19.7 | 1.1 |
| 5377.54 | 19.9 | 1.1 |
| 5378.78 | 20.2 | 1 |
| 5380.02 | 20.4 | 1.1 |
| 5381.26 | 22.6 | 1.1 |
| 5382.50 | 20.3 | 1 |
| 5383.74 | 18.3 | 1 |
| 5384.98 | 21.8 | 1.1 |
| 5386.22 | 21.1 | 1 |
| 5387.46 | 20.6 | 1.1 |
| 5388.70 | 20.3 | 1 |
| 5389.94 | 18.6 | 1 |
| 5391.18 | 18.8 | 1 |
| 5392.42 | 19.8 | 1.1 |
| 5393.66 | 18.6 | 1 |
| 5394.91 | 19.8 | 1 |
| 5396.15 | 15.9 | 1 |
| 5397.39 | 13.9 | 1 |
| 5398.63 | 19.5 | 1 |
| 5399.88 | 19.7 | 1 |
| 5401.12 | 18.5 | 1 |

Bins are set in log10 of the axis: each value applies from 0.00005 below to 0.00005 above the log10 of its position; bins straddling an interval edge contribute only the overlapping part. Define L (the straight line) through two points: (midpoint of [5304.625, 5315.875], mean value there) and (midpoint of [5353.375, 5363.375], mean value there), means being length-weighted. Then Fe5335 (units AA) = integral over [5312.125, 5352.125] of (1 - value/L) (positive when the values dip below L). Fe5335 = 5.0 AA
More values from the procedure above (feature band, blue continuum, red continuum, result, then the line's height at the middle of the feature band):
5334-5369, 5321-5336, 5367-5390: -3.0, 18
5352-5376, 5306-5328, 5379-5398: -0.6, 19.1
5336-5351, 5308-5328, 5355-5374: 0.9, 19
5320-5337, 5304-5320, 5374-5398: 2.1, 19.6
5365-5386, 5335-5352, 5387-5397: -0.3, 18.7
